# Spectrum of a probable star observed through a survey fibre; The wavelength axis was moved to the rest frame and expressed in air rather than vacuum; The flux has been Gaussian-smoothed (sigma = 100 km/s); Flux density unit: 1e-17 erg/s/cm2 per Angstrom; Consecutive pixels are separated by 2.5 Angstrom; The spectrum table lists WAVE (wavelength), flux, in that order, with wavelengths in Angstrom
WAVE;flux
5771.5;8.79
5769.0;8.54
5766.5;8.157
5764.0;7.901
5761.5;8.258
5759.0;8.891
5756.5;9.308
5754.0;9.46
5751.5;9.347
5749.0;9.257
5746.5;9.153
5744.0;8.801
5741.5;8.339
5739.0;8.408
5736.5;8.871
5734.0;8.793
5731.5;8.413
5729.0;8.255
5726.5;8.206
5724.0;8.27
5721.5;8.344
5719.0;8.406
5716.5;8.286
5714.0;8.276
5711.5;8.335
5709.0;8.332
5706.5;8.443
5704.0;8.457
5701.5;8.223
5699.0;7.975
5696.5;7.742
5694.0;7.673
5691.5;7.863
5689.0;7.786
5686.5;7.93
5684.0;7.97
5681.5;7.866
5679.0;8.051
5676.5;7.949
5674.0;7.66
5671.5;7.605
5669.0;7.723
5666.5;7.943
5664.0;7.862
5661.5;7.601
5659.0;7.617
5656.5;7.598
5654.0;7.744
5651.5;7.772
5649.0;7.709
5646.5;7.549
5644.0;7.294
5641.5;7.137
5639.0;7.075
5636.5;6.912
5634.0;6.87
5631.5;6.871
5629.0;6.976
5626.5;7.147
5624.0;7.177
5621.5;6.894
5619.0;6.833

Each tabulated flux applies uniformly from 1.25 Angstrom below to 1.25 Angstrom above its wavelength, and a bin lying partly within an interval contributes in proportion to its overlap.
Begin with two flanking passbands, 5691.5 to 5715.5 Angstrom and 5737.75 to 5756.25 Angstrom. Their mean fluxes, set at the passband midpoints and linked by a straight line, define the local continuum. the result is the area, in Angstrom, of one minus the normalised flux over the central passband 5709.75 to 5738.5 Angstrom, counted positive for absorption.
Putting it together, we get 0.5 Angstrom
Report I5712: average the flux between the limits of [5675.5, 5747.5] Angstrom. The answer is 8.25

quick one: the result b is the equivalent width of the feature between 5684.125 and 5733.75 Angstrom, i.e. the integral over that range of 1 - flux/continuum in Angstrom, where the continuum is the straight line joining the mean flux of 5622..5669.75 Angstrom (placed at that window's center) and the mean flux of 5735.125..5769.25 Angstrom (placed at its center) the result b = 0.2 Angstrom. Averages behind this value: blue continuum 7.39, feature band 8.18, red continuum 8.77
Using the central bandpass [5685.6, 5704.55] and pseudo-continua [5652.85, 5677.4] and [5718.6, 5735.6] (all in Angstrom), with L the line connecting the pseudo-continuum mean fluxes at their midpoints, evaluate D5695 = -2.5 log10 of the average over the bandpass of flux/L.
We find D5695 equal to 0.02 mag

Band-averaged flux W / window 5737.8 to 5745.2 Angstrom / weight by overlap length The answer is 8.51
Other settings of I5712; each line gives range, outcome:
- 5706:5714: 8.35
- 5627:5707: 7.66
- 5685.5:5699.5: 7.82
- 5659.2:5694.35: 7.82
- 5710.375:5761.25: 8.66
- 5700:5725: 8.33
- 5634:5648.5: 7.19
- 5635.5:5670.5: 7.54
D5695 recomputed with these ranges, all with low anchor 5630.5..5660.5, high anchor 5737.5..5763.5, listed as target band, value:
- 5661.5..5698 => 0.00 mag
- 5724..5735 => 0.02 mag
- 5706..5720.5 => 0.00 mag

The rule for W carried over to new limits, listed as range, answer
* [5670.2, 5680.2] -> 7.81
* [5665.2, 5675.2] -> 7.73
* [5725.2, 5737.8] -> 8.51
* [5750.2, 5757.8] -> 9.37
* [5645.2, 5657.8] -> 7.67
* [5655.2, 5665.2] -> 7.67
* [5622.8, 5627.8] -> 7.16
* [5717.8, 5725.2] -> 8.34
